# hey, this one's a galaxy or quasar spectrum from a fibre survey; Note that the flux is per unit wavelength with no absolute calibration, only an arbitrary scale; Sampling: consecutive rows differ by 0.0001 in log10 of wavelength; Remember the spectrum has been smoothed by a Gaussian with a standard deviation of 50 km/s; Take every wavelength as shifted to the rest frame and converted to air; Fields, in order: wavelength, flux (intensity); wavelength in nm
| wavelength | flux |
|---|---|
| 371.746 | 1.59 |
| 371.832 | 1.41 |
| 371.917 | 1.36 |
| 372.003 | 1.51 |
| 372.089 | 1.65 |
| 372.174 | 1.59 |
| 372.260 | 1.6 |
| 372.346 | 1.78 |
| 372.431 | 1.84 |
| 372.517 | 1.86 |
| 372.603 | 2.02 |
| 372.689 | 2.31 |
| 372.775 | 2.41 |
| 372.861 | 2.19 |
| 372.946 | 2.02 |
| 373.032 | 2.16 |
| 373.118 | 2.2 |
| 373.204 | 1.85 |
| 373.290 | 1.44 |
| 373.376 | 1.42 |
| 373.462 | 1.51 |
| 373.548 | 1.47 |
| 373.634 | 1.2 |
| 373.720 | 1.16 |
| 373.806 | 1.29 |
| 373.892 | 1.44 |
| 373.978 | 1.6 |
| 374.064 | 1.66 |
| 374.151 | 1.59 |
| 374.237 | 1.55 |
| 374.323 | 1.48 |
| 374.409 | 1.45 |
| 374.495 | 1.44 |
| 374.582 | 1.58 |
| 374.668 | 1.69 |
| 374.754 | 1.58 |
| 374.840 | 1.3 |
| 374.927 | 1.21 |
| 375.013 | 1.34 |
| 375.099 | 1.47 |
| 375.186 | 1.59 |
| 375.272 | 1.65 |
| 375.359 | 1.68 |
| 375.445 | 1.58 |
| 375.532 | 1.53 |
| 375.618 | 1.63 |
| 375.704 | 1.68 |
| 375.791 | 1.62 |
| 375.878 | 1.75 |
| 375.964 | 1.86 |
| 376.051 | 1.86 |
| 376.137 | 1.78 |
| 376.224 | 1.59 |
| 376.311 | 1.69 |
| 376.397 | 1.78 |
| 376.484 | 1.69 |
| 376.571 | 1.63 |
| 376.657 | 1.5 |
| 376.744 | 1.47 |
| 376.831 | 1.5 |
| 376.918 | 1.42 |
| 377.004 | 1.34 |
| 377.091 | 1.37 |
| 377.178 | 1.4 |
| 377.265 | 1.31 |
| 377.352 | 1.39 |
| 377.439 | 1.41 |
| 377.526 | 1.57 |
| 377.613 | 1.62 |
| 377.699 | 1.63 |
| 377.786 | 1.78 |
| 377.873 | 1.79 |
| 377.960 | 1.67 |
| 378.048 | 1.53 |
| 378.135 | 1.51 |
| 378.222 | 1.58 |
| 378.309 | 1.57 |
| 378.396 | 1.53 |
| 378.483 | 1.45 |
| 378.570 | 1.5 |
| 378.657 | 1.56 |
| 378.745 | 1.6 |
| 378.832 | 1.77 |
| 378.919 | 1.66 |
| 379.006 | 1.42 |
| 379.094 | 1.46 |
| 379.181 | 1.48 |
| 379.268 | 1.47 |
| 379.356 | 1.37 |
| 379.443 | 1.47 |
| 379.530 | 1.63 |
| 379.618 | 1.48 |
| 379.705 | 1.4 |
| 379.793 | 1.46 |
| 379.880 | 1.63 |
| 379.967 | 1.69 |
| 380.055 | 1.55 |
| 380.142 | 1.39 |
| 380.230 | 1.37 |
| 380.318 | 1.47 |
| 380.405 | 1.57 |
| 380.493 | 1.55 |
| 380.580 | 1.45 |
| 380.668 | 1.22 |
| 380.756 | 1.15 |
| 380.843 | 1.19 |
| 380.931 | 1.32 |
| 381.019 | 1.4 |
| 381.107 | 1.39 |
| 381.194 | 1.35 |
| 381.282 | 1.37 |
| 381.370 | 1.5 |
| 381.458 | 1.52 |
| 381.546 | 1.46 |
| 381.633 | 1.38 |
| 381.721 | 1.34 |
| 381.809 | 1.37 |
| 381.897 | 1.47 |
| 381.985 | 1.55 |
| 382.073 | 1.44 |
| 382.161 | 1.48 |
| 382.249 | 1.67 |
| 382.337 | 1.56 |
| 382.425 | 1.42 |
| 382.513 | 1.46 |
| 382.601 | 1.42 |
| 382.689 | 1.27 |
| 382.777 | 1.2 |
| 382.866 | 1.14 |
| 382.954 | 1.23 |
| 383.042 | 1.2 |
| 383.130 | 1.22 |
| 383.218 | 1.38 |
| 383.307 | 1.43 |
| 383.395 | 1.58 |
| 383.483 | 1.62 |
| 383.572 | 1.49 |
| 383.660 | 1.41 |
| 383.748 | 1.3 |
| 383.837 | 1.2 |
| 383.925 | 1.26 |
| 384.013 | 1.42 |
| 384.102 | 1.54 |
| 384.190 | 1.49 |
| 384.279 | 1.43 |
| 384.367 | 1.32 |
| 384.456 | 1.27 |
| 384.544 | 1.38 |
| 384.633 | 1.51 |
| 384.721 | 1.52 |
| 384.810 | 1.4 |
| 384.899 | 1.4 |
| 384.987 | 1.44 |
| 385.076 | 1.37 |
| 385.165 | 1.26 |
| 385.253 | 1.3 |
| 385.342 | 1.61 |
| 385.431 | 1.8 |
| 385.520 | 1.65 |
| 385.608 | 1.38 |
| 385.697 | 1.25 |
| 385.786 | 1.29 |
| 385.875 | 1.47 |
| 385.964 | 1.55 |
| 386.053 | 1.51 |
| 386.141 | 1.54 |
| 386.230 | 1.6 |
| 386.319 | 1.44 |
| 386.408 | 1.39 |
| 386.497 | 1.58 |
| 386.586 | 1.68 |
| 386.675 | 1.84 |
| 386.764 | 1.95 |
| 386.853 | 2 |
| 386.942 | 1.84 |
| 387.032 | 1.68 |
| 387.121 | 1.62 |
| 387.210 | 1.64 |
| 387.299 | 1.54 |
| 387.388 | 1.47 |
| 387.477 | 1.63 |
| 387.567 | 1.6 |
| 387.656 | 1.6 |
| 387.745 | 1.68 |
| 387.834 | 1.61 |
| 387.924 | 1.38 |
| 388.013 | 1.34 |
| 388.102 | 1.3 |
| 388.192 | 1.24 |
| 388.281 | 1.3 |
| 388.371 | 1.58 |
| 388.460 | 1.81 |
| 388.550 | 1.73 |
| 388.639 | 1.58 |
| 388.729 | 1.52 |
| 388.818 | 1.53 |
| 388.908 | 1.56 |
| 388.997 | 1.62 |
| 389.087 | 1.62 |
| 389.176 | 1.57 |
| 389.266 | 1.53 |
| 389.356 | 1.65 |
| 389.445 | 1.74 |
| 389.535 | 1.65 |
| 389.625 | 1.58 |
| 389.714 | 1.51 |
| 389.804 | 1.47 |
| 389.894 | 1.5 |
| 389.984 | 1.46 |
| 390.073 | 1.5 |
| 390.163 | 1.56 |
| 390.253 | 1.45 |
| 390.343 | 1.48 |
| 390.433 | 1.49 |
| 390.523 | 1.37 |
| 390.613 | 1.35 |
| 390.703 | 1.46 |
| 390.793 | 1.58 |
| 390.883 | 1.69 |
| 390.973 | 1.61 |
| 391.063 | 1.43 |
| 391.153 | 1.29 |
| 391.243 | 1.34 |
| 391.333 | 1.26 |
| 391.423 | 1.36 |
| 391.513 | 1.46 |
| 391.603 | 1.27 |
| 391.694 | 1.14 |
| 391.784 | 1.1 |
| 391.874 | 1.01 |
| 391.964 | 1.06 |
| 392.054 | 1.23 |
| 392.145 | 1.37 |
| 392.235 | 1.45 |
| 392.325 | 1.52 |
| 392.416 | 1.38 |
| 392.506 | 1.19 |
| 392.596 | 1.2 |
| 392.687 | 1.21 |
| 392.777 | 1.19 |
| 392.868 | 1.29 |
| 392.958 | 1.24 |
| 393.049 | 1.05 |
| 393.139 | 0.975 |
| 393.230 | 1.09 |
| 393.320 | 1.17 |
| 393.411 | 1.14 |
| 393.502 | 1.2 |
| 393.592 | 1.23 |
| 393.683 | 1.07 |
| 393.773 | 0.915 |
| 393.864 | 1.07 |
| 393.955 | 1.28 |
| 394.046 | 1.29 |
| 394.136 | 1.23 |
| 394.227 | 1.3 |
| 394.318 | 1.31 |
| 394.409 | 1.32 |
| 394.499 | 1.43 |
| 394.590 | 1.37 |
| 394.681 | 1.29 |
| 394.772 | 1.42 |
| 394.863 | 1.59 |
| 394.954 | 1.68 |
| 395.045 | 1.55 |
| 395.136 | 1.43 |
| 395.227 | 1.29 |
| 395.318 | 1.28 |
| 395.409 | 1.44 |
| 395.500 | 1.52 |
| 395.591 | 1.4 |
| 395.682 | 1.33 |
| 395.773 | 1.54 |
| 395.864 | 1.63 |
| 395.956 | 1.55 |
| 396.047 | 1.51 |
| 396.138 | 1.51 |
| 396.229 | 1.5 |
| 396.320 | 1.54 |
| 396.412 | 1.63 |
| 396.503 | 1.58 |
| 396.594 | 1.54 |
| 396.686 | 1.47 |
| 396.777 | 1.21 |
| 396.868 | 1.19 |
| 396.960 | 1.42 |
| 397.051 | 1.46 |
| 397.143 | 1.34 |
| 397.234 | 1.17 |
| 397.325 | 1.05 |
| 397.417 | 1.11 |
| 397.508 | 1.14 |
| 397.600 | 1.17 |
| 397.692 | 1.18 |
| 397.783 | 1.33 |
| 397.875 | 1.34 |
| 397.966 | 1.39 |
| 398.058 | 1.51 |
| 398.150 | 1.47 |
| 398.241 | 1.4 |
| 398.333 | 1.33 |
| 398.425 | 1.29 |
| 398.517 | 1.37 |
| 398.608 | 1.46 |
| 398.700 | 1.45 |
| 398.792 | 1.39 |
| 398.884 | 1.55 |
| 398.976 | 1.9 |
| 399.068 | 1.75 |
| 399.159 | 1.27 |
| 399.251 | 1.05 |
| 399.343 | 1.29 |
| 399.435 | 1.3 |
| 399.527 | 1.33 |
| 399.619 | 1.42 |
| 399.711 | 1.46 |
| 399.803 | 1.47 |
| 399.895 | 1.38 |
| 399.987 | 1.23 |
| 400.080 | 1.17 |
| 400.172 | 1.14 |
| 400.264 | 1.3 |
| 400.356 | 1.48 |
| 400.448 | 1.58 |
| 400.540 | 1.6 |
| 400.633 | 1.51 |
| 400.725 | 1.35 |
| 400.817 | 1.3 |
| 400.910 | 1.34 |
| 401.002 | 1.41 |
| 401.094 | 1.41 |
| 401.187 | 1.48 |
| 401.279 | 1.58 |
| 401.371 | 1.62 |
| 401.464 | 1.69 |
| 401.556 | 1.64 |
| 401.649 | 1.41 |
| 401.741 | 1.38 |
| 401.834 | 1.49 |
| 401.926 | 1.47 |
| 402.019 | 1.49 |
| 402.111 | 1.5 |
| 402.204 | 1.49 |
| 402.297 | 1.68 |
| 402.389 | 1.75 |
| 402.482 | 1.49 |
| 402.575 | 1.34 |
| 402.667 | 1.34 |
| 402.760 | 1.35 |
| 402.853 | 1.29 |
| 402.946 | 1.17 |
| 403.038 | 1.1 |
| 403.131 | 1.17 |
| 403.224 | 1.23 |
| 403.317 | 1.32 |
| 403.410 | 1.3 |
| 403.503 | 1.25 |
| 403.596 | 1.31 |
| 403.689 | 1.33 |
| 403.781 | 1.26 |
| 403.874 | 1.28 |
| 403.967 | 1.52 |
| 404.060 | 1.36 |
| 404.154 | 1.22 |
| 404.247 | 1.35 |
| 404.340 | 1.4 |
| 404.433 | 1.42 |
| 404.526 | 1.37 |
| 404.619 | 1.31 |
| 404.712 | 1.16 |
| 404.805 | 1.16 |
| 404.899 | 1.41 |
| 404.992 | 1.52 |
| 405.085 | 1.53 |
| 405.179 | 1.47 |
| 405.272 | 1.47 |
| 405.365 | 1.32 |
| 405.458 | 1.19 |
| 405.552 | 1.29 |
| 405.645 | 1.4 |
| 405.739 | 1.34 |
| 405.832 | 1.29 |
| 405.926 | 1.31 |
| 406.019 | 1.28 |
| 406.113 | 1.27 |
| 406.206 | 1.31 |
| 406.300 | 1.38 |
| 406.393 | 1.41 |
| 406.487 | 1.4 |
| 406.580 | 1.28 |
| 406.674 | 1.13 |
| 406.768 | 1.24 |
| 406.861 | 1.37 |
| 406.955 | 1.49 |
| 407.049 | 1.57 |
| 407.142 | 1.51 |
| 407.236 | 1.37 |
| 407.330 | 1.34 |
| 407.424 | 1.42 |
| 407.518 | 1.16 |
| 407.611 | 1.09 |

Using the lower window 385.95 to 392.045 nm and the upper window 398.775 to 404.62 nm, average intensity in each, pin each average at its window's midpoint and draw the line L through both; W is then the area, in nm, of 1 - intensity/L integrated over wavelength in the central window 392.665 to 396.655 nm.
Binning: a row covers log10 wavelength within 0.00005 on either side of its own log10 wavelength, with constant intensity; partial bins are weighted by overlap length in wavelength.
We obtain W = 0.316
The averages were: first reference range 1.51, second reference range 1.4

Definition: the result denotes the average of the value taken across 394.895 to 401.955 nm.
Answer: 1.41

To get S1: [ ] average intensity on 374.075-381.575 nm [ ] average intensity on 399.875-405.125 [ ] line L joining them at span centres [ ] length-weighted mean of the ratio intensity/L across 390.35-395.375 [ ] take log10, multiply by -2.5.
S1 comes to 0.11 mag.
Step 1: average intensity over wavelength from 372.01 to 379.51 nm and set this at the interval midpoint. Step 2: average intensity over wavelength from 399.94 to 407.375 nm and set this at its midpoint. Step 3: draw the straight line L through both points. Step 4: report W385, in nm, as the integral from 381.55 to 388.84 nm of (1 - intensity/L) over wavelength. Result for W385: 0.23 nm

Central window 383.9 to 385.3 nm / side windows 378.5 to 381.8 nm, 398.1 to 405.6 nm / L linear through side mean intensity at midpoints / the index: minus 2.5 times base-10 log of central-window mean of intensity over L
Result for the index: 0.04 mag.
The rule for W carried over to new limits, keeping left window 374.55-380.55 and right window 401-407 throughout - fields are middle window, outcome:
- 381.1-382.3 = 0.06 nm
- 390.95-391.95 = 0.12 nm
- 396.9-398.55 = 0.13 nm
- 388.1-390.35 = -0.11 nm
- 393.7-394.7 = 0.13 nm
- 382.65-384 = 0.16 nm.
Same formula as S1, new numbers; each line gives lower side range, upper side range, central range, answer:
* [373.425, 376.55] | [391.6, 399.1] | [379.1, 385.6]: 0.04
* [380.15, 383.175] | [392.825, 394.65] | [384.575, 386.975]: -0.16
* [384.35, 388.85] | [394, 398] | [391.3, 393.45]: 0.18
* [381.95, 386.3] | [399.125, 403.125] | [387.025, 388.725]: -0.09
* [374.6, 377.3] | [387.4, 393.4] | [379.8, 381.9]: 0.07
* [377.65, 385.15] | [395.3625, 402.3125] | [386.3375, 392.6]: -0.05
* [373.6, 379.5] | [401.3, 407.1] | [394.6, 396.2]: -0.03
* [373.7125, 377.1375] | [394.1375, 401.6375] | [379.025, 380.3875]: 0.03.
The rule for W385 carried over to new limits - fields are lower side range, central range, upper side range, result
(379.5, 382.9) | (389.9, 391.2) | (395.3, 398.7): -0.07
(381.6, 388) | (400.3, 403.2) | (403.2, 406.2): -0.20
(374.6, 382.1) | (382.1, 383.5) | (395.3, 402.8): 0.10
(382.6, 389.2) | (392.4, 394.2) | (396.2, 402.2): 0.34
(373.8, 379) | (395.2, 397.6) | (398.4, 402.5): 0.12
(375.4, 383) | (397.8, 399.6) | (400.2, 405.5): 0.00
